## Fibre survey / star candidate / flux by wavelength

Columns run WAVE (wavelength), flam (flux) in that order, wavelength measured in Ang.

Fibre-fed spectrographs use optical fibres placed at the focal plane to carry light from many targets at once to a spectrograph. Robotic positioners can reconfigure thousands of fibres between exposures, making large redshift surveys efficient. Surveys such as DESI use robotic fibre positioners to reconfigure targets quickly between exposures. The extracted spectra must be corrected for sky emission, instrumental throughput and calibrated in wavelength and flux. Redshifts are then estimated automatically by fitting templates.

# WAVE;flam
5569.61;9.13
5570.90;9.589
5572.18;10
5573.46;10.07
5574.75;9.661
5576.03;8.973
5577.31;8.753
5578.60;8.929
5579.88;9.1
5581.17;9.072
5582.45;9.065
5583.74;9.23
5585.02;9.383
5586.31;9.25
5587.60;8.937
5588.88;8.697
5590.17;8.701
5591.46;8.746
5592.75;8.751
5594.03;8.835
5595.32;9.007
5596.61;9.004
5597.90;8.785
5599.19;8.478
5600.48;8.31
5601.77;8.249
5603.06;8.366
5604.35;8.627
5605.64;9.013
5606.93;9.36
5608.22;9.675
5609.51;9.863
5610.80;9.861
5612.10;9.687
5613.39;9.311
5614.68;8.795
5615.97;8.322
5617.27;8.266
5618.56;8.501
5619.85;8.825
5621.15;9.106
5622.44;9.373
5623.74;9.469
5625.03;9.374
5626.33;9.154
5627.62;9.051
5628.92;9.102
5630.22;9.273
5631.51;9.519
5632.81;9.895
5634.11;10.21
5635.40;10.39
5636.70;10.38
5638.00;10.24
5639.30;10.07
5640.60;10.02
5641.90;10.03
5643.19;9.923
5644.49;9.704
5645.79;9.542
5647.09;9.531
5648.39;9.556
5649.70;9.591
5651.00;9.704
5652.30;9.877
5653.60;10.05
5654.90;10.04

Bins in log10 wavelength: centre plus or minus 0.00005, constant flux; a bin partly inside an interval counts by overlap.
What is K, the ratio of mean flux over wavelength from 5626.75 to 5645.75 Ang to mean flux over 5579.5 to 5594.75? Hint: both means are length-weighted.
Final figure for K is 1.09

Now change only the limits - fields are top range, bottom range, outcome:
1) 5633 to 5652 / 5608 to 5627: 1.08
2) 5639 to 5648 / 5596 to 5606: 1.14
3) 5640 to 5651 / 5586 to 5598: 1.10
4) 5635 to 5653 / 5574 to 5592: 1.09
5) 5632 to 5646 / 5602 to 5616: 1.09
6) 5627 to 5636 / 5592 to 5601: 1.10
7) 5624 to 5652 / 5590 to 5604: 1.12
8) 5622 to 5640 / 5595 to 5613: 1.07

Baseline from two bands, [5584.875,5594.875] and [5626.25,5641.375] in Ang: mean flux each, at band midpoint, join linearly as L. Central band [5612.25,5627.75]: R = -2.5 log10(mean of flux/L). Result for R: 0.06 mag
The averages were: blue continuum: 8.89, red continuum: 9.8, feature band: 8.99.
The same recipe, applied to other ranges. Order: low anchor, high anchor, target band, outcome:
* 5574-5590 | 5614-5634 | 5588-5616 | 0.02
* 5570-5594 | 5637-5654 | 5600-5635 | 0.05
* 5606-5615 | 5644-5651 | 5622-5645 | -0.02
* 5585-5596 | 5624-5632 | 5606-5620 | 0.00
